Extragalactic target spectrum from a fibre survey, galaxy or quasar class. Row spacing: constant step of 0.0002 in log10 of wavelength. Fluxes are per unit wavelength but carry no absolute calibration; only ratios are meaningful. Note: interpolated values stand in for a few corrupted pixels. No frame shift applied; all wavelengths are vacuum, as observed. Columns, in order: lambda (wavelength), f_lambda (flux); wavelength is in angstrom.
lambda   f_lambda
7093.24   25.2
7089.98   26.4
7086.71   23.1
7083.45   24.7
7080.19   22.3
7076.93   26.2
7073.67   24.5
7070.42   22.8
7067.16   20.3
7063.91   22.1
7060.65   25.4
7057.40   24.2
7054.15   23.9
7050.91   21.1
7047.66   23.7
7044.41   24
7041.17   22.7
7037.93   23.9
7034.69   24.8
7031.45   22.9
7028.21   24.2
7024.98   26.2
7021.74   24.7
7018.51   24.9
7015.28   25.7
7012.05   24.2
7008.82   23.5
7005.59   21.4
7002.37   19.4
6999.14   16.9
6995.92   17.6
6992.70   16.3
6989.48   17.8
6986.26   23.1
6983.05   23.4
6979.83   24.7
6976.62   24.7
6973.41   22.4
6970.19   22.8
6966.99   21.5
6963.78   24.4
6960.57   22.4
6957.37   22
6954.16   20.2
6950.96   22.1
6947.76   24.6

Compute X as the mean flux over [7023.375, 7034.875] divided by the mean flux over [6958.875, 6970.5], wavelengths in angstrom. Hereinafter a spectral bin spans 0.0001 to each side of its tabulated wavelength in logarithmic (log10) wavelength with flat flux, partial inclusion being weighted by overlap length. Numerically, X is 1.08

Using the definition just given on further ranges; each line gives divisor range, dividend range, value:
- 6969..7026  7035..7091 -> 1.07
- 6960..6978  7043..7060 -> 1.02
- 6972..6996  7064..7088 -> 1.09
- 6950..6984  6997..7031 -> 1.01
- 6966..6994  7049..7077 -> 1.06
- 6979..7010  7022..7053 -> 1.17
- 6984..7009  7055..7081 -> 1.21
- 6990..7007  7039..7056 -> 1.27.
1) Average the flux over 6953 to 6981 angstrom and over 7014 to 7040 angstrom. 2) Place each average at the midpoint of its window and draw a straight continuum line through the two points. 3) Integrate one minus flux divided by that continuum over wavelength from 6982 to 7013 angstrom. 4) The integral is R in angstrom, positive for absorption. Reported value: 4.6 angstrom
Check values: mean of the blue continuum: 22.8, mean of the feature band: 20.2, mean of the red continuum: 24.6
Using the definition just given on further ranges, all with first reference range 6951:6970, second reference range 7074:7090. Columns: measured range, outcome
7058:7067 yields 0.3 angstrom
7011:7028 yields -1.4 angstrom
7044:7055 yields 0.3 angstrom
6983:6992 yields 0.8 angstrom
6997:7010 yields 1.6 angstrom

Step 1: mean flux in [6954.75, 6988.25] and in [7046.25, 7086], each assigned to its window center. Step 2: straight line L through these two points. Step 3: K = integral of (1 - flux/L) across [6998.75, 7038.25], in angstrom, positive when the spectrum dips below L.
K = -0.43 angstrom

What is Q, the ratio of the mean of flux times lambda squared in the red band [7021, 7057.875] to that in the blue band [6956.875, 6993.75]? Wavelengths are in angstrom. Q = 1.1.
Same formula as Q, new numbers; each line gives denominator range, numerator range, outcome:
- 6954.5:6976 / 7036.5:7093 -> 1.08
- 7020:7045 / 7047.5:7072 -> 0.95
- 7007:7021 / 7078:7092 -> 1.01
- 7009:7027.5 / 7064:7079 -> 0.95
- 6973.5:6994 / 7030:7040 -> 1.11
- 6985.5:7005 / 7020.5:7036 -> 1.34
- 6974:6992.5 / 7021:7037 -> 1.12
